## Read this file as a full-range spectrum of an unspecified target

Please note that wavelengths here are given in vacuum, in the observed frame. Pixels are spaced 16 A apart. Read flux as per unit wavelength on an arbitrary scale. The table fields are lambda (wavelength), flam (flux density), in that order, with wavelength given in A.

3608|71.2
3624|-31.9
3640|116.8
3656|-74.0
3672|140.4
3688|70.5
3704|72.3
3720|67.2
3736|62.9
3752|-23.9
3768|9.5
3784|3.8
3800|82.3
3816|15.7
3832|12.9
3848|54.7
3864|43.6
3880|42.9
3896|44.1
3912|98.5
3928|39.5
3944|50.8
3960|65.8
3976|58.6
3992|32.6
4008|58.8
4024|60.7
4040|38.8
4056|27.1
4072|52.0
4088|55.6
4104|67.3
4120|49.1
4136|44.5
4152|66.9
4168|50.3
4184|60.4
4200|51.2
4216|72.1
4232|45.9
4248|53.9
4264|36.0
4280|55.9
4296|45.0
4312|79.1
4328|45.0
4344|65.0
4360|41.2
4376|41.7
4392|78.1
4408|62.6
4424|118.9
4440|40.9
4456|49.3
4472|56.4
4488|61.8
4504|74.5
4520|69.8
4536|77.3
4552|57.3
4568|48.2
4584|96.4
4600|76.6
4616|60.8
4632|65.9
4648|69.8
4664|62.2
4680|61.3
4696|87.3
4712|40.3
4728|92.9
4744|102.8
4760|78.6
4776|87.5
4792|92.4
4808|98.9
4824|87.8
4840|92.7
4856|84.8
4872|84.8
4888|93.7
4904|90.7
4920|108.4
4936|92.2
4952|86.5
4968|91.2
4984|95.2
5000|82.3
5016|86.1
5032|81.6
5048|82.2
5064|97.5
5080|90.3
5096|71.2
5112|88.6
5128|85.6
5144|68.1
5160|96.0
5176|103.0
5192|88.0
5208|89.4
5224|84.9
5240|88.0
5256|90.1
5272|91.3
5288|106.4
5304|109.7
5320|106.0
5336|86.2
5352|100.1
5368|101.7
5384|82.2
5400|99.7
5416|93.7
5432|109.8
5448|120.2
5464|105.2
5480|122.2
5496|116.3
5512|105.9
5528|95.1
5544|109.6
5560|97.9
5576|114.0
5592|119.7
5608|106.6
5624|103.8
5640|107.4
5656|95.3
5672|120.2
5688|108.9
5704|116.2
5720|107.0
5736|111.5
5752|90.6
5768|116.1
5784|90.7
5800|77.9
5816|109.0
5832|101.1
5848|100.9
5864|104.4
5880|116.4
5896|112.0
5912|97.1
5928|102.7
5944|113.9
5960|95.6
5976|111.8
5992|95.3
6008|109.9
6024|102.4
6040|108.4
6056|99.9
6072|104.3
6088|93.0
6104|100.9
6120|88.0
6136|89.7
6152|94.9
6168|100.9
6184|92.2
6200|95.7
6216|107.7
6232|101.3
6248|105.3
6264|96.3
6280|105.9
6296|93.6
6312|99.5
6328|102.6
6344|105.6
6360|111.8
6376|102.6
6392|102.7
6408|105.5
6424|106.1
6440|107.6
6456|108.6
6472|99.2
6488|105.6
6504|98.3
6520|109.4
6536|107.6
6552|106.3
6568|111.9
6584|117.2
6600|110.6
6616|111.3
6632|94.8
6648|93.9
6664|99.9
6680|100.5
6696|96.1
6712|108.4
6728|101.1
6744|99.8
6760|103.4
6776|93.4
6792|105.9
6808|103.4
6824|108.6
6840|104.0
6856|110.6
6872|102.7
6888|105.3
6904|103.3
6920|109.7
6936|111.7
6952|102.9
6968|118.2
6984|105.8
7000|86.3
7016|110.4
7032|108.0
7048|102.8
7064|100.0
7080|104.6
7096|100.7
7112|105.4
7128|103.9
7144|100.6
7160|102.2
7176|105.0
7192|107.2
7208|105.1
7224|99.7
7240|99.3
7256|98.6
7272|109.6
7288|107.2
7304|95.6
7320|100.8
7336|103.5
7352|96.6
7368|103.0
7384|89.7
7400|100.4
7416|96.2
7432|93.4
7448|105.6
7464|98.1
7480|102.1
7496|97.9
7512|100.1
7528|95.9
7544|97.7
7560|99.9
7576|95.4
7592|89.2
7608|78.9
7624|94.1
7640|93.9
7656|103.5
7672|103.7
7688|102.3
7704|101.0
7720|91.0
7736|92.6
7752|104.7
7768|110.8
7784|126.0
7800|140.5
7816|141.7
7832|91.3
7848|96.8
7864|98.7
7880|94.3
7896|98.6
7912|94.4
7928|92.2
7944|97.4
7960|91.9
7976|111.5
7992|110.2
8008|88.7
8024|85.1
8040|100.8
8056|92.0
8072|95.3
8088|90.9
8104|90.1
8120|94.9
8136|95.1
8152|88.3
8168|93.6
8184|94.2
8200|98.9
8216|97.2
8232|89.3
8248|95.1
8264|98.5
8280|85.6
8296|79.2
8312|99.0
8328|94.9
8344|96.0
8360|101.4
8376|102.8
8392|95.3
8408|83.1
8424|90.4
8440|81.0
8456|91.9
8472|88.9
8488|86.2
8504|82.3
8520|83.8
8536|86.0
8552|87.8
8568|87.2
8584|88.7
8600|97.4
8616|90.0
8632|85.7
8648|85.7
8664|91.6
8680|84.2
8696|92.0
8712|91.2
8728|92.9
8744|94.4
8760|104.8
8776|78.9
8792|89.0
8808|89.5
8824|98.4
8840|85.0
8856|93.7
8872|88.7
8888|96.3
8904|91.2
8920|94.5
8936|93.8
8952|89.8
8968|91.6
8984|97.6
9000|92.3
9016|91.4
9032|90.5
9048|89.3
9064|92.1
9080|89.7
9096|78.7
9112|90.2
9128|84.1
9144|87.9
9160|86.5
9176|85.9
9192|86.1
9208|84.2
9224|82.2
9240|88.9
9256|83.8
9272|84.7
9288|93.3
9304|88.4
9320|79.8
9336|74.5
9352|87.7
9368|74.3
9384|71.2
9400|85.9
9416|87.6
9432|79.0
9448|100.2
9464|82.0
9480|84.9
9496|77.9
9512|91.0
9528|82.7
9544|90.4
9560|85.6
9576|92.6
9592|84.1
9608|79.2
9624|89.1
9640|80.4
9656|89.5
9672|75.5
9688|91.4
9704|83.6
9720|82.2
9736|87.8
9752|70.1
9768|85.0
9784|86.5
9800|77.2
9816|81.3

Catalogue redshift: 0.19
